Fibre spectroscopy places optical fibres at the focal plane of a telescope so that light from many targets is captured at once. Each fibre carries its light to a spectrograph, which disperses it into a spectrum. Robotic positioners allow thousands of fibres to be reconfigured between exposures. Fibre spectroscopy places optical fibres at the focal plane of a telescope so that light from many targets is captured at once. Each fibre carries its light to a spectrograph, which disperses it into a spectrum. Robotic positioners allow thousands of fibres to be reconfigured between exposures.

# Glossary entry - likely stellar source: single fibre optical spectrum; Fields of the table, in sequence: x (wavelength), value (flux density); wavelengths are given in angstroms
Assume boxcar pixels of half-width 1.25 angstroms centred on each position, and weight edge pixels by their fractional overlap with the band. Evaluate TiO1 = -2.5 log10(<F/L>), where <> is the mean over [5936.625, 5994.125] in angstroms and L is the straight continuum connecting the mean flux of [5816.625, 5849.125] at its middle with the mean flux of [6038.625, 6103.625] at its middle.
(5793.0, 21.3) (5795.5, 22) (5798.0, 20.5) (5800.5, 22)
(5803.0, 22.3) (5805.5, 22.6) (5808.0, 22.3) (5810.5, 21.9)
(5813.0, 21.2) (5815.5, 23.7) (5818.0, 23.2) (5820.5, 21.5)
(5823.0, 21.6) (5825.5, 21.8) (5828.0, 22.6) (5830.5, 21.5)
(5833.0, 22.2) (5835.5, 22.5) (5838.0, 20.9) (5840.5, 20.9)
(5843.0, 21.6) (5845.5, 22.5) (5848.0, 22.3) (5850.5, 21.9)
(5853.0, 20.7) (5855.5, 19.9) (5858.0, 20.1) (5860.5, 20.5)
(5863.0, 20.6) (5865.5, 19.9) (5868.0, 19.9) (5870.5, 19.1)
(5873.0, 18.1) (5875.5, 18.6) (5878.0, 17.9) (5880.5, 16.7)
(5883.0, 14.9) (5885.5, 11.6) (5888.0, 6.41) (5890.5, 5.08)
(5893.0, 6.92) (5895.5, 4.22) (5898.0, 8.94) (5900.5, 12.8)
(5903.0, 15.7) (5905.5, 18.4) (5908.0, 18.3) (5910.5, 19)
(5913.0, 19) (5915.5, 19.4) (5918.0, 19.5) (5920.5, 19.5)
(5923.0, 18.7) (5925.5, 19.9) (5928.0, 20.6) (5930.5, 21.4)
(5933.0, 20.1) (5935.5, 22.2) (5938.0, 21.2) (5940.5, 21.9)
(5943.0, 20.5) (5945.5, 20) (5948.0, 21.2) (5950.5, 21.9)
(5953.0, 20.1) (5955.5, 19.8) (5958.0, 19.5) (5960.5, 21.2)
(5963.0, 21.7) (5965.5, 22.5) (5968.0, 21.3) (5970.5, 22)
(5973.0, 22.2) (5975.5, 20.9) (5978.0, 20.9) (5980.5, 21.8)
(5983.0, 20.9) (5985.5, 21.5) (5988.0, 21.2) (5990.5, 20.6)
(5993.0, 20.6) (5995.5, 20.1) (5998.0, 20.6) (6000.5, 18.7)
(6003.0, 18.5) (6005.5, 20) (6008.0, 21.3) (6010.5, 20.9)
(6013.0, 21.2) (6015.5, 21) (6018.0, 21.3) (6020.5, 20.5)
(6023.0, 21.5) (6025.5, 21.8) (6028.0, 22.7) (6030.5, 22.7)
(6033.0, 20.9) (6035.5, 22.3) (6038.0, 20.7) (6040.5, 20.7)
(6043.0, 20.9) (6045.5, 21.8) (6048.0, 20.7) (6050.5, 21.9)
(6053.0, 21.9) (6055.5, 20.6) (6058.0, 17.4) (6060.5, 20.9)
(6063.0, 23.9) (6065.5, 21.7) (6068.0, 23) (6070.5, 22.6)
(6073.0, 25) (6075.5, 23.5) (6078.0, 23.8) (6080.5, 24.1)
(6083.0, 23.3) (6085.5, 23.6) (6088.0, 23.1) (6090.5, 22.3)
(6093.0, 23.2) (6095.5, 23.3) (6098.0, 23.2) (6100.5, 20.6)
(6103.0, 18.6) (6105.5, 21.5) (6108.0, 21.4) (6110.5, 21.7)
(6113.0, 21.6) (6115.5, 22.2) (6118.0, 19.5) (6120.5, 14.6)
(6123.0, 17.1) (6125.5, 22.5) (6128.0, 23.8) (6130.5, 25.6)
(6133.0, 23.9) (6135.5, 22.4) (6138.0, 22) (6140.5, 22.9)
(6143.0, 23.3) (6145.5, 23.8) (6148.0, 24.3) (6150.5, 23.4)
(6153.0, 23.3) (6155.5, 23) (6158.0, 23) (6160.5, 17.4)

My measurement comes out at 0.05 mag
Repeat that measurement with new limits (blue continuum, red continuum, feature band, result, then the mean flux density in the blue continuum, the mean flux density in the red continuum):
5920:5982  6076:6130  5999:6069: 0.014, 20.9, 21.7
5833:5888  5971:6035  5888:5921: 0.385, 19.3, 21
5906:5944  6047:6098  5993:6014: 0.062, 20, 22.5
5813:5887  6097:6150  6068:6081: -0.106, 20.3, 21.8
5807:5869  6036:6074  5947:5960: 0.052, 21.5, 21.6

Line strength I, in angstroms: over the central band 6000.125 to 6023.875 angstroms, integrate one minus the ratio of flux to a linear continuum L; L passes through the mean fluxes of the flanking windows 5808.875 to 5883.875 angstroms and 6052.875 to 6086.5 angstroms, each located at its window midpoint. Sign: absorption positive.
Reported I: 1.6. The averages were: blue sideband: 20.7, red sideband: 22.5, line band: 20.5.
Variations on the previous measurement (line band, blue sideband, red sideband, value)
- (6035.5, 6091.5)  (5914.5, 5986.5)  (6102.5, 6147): -2.1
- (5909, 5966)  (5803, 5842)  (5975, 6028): 2.1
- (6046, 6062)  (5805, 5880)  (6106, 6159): 0.9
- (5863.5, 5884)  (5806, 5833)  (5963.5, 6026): 3.3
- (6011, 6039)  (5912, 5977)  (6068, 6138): -0.1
